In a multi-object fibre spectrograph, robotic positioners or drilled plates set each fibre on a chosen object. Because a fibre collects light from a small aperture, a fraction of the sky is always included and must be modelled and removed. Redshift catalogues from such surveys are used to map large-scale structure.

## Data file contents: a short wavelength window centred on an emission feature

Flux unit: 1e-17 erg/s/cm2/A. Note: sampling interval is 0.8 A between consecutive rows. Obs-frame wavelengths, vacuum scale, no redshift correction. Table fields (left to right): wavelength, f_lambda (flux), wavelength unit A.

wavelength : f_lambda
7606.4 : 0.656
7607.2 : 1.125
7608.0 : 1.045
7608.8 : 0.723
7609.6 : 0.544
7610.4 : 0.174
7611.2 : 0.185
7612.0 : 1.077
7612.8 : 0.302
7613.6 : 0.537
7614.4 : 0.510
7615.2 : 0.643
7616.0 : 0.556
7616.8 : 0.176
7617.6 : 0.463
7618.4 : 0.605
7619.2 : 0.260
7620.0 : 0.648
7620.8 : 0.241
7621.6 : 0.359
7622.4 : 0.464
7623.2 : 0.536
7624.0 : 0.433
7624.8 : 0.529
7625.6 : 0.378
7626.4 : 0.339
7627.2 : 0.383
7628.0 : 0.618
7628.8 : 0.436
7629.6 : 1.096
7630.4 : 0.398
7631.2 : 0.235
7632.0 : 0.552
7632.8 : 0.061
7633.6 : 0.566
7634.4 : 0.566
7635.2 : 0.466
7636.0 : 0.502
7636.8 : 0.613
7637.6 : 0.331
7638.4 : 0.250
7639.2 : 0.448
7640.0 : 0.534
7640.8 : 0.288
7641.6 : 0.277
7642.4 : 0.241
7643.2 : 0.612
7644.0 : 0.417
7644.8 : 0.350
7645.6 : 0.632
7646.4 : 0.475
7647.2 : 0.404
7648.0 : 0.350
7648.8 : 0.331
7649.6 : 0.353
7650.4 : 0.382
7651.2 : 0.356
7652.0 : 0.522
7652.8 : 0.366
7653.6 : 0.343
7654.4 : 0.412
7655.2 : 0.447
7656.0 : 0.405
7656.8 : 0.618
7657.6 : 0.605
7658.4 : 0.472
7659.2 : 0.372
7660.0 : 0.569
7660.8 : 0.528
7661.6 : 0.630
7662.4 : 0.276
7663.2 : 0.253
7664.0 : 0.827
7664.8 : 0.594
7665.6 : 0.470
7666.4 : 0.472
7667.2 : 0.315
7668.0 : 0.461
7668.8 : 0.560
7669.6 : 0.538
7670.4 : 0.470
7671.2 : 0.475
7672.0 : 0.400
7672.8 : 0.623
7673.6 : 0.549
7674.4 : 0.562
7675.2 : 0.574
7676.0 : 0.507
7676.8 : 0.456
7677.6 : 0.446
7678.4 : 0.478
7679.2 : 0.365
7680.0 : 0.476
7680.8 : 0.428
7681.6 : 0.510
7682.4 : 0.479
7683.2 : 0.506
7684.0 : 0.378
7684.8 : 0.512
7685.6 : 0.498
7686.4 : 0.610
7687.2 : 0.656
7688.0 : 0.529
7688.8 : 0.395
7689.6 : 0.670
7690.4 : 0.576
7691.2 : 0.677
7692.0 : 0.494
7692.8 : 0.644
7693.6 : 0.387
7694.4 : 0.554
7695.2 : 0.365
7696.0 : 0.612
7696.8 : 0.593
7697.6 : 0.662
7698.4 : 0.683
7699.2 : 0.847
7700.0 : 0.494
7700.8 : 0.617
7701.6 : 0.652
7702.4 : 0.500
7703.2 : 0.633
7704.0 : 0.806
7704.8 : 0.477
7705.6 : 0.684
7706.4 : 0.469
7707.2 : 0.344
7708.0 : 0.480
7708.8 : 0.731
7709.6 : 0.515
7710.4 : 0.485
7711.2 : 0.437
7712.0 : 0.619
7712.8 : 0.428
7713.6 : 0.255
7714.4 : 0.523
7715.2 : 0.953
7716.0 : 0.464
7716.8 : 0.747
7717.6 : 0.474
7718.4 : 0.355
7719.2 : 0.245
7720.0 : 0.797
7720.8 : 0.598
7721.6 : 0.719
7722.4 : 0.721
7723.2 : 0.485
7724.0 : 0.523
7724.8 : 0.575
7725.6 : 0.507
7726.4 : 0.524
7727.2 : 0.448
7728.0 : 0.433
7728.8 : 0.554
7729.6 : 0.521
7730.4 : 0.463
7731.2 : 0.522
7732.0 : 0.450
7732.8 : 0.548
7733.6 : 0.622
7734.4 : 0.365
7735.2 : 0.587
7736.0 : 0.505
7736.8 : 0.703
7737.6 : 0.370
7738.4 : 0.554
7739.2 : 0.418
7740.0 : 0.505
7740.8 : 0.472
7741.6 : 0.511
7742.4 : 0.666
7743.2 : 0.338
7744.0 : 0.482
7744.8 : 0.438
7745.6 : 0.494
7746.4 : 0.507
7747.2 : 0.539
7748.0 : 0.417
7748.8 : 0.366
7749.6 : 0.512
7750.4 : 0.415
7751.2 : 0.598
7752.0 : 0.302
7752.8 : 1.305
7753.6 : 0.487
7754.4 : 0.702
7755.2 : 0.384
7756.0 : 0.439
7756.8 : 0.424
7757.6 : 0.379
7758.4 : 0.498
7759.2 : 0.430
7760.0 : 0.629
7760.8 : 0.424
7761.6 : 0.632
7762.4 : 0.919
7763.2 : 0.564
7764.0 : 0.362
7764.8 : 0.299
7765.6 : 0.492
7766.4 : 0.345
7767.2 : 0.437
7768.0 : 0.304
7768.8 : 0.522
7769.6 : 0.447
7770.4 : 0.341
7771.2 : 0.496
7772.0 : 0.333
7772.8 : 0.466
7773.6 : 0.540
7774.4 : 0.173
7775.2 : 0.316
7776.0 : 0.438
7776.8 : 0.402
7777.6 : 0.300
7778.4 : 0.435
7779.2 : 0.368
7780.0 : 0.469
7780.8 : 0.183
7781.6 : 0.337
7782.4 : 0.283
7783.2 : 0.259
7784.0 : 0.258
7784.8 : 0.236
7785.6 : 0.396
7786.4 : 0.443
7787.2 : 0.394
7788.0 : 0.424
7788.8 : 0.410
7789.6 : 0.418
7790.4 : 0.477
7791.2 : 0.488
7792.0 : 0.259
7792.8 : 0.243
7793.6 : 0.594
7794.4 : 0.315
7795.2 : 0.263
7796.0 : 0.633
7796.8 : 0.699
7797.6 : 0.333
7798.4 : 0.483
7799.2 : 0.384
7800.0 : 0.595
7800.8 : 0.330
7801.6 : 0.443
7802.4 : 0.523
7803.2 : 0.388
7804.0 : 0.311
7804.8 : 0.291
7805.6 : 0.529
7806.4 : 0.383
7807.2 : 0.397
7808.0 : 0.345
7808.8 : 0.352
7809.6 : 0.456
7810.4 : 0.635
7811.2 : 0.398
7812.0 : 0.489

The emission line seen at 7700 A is Mg II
